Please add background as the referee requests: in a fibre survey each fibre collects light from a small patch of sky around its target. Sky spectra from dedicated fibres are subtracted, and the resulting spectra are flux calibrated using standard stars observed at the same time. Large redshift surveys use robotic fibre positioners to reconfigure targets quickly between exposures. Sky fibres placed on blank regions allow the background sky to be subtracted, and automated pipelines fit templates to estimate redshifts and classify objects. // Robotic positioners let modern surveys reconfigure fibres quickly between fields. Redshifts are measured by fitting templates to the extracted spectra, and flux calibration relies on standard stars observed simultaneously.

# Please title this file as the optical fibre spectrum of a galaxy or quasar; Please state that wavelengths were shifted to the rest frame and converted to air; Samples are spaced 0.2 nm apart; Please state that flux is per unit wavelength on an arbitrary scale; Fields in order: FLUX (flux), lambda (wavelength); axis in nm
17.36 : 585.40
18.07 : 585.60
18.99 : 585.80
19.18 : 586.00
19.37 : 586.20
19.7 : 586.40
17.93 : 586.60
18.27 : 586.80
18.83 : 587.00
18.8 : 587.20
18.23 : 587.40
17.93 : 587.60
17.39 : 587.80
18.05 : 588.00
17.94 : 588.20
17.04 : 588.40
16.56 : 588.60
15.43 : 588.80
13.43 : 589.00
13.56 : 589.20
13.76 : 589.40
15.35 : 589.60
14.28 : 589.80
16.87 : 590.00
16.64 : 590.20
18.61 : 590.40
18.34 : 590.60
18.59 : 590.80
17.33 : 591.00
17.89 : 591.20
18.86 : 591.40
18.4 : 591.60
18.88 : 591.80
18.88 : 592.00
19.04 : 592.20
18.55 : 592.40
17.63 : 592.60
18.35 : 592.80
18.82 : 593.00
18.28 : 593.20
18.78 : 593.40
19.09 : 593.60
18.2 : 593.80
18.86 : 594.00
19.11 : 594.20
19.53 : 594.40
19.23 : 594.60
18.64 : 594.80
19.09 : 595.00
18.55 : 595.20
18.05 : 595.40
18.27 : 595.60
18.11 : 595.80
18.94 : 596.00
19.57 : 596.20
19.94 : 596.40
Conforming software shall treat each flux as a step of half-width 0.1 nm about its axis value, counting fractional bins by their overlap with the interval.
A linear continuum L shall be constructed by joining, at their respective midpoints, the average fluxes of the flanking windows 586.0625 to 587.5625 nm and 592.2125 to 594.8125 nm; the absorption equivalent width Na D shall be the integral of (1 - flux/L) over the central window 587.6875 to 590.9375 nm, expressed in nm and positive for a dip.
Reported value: 0.40 nm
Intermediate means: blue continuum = 18.7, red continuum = 18.7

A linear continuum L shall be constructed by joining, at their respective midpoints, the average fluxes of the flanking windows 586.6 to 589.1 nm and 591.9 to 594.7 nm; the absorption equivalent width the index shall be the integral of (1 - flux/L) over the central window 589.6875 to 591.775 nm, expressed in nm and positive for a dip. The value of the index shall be 0.055 nm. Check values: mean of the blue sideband 17.3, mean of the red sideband 18.7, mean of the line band 17.6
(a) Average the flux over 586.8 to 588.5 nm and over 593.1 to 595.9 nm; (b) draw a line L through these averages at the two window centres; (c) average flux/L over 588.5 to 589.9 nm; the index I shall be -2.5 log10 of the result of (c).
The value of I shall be 0.237 mag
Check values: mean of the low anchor 18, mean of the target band 14.6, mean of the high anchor 18.7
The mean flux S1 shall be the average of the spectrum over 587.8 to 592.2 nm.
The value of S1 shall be 17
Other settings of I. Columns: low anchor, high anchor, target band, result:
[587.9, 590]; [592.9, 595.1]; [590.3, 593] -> -0.07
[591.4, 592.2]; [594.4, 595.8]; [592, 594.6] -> 0.00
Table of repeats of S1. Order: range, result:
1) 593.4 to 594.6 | 19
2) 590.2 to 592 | 18.3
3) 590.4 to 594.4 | 18.5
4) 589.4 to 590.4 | 15.9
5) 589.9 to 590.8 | 17.7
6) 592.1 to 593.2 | 18.5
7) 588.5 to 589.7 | 14.7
